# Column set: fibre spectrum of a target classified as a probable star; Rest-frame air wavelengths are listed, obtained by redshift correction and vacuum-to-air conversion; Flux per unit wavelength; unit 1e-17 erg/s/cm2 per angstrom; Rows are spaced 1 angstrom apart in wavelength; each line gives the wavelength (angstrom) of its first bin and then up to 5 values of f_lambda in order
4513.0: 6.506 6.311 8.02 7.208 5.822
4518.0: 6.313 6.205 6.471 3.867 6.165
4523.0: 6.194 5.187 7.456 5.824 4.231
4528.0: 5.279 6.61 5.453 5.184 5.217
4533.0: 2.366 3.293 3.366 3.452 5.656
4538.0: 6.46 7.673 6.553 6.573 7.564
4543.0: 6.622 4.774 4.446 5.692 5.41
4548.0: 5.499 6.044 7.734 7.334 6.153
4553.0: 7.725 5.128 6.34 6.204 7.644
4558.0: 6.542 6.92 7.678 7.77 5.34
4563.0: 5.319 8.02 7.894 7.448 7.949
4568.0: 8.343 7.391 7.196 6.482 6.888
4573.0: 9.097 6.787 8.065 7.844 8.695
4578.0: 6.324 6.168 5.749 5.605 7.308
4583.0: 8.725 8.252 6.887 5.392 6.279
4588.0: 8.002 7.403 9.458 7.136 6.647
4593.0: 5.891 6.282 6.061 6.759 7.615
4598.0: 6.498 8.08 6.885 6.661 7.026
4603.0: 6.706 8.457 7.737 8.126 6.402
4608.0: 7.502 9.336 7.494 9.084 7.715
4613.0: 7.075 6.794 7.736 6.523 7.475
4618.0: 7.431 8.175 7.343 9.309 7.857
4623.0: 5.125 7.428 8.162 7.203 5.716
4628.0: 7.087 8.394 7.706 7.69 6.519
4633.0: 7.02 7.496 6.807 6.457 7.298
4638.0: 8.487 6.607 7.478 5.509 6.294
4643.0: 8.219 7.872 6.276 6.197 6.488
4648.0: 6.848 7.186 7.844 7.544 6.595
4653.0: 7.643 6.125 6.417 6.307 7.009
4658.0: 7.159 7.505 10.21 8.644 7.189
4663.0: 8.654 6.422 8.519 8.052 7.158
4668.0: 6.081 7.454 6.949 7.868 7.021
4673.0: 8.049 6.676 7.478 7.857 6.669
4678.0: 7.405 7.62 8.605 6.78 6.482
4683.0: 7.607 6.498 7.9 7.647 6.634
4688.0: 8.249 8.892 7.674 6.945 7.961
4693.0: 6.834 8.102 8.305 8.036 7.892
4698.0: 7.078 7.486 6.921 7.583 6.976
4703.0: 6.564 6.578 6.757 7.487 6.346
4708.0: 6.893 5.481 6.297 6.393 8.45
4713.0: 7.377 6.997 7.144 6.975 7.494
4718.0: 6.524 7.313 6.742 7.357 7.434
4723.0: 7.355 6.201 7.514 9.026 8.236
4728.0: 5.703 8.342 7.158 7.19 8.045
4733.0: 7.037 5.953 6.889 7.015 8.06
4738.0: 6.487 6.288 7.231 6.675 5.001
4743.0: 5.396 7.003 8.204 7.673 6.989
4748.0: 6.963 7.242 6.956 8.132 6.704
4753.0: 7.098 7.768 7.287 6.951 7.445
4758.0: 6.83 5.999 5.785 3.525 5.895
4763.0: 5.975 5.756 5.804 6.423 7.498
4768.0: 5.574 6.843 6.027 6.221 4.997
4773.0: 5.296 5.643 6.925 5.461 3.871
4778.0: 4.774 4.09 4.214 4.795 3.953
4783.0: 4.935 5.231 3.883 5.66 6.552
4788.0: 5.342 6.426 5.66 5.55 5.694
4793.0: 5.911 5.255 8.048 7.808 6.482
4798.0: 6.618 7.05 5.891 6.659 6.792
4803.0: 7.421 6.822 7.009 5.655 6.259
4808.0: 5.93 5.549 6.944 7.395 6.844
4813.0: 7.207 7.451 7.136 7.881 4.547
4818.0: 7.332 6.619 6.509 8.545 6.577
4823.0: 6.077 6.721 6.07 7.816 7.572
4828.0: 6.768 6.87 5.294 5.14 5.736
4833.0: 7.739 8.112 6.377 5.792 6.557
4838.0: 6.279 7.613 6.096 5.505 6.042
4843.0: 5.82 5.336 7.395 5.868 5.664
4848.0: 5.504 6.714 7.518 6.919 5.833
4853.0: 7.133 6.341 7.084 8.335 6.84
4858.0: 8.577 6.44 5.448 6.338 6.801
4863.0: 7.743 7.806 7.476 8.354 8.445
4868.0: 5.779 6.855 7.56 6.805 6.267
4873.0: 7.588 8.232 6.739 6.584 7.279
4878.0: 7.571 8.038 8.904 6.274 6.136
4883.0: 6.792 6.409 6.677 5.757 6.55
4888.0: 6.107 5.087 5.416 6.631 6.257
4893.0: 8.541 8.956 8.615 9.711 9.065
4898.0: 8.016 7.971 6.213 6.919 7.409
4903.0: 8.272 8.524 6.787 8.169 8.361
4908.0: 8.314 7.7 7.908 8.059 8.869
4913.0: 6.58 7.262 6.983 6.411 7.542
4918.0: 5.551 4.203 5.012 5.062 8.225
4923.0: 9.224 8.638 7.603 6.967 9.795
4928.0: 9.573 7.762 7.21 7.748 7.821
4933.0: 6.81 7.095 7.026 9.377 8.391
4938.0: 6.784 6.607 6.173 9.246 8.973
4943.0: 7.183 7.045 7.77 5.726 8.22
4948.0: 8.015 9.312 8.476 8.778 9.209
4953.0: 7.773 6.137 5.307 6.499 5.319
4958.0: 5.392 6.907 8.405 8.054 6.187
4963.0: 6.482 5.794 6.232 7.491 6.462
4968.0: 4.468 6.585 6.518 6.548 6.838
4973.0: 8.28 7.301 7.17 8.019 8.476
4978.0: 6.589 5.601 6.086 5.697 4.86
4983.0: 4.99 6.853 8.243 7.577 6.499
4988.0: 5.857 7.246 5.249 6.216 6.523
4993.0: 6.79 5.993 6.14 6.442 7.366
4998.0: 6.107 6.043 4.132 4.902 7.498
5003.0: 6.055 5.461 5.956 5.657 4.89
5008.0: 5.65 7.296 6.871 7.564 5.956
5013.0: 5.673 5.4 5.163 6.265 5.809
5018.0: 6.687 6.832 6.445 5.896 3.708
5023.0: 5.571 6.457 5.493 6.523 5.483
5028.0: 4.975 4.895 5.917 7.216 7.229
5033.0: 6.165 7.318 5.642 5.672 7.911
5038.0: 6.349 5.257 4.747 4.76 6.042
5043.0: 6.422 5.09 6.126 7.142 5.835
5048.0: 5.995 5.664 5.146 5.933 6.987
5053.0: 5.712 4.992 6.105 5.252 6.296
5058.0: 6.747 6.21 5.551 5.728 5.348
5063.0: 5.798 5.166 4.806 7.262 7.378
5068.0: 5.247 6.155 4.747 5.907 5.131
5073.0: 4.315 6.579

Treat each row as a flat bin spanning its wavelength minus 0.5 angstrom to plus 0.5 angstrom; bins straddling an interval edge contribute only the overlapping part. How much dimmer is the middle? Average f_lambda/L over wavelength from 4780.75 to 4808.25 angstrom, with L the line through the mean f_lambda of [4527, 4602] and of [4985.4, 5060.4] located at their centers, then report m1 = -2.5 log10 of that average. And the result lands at 0.04 mag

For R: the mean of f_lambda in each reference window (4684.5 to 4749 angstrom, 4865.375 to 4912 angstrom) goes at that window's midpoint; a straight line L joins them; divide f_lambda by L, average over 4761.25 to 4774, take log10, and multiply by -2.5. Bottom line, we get 0.21 mag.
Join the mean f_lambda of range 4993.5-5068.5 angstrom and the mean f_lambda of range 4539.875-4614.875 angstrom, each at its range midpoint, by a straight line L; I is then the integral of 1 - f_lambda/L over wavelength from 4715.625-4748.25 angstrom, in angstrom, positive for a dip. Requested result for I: -2.0 angstrom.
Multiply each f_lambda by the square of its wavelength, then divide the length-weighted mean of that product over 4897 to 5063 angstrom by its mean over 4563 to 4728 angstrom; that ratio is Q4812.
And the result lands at 1.0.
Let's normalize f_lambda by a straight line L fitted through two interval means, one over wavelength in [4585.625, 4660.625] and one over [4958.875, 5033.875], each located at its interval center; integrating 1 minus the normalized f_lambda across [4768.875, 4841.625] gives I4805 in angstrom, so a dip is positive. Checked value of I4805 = 5.99 angstrom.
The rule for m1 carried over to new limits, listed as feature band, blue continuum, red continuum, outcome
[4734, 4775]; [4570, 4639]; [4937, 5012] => 0.08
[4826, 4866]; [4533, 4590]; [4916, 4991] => 0.05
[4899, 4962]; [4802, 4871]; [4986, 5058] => -0.17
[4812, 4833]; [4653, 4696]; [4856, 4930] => 0.10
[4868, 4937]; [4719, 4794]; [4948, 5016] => -0.14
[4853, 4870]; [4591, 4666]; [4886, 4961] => 0.03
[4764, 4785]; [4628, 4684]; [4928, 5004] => 0.30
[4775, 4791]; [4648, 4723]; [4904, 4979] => 0.40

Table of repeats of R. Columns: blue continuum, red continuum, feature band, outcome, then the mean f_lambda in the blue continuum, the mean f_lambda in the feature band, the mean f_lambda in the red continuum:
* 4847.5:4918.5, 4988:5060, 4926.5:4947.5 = -0.146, 7.22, 7.73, 6.01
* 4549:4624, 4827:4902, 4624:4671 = -0.014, 7.22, 7.24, 6.9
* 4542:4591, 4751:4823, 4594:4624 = -0.094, 6.92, 7.39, 6.19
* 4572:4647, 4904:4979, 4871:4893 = 0.081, 7.25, 6.77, 7.3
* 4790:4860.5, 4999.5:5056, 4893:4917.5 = -0.236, 6.6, 7.87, 5.93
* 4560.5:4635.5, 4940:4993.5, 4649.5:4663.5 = -0.039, 7.28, 7.49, 6.93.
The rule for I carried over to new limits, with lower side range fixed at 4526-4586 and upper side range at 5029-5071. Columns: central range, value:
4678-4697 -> -3.9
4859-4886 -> -4.1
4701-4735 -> -4.3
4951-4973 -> -2.3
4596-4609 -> -2.0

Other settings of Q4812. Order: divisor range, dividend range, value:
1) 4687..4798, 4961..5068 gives 1.04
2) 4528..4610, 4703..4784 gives 1.05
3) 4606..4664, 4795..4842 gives 0.99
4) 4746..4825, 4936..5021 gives 1.15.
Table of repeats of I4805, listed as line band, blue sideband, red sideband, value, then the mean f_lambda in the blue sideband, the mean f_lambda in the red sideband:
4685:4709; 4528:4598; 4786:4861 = -2.89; 6.57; 6.56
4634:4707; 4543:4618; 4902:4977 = -1.98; 7.04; 7.34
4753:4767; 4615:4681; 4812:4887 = 1.37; 7.3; 6.81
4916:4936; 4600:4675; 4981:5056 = -3.11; 7.33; 6.04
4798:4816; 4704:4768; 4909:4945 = 0.91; 6.88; 7.46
